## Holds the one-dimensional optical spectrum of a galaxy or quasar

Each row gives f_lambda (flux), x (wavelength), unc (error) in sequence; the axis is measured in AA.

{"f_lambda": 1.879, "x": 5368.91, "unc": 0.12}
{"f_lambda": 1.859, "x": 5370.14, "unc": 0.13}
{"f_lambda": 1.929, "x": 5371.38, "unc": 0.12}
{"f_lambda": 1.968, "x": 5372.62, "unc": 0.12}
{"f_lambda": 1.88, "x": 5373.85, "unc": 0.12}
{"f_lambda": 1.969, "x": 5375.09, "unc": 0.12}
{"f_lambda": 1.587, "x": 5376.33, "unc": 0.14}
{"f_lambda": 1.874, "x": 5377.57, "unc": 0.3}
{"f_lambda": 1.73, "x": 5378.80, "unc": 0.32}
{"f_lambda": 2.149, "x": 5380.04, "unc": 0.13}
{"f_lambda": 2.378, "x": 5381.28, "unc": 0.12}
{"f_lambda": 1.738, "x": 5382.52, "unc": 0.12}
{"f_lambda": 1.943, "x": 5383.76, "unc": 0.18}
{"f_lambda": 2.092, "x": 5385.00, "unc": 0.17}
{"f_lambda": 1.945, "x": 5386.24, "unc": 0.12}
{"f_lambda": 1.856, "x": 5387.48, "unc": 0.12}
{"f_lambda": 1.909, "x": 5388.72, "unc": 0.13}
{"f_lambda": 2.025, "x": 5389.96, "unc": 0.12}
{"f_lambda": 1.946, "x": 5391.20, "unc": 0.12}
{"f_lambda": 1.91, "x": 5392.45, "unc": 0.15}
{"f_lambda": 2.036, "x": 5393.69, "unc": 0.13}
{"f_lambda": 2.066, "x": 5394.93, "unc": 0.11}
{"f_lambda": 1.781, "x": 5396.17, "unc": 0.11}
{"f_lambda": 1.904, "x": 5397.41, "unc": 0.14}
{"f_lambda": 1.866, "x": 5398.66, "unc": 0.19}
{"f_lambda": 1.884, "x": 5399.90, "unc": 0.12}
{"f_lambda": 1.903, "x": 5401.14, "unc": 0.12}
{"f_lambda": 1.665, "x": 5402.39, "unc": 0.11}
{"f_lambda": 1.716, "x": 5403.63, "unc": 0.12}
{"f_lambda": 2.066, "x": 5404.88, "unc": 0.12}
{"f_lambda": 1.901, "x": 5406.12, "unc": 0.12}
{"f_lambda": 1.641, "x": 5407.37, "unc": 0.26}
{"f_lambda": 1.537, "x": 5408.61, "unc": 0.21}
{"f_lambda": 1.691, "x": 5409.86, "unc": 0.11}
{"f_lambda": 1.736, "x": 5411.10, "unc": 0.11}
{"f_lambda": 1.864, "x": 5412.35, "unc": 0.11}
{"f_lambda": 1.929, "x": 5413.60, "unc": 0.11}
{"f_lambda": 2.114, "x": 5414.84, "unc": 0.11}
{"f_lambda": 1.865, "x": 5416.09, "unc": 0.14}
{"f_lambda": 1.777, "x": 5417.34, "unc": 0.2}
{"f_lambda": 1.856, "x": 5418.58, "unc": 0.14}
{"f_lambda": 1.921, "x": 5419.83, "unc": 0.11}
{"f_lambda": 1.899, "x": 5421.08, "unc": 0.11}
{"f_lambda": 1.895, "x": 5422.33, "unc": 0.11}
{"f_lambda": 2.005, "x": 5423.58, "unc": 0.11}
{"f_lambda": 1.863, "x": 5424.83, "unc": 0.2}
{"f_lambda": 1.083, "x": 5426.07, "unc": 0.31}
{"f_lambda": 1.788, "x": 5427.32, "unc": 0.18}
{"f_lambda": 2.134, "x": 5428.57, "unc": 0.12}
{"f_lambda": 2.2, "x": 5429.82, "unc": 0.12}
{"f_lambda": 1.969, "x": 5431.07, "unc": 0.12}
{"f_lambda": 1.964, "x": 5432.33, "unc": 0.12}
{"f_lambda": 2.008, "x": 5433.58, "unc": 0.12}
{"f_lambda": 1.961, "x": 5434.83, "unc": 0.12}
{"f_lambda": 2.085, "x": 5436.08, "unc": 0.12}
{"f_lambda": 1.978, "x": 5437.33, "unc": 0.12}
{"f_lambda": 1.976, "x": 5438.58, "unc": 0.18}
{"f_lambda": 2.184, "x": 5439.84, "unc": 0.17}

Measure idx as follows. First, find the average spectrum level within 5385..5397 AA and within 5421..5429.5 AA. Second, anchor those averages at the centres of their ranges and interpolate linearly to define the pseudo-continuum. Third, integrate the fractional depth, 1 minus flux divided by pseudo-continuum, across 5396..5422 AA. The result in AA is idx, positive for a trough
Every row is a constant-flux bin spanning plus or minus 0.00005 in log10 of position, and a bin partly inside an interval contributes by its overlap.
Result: 0.6 AA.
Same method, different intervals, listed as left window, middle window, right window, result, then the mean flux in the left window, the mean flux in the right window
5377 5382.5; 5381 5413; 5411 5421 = 1.18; 2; 1.89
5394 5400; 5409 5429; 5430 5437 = 1.39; 1.91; 2.01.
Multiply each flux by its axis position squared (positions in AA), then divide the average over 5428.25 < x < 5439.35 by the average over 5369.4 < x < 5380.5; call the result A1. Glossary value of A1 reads 1.10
